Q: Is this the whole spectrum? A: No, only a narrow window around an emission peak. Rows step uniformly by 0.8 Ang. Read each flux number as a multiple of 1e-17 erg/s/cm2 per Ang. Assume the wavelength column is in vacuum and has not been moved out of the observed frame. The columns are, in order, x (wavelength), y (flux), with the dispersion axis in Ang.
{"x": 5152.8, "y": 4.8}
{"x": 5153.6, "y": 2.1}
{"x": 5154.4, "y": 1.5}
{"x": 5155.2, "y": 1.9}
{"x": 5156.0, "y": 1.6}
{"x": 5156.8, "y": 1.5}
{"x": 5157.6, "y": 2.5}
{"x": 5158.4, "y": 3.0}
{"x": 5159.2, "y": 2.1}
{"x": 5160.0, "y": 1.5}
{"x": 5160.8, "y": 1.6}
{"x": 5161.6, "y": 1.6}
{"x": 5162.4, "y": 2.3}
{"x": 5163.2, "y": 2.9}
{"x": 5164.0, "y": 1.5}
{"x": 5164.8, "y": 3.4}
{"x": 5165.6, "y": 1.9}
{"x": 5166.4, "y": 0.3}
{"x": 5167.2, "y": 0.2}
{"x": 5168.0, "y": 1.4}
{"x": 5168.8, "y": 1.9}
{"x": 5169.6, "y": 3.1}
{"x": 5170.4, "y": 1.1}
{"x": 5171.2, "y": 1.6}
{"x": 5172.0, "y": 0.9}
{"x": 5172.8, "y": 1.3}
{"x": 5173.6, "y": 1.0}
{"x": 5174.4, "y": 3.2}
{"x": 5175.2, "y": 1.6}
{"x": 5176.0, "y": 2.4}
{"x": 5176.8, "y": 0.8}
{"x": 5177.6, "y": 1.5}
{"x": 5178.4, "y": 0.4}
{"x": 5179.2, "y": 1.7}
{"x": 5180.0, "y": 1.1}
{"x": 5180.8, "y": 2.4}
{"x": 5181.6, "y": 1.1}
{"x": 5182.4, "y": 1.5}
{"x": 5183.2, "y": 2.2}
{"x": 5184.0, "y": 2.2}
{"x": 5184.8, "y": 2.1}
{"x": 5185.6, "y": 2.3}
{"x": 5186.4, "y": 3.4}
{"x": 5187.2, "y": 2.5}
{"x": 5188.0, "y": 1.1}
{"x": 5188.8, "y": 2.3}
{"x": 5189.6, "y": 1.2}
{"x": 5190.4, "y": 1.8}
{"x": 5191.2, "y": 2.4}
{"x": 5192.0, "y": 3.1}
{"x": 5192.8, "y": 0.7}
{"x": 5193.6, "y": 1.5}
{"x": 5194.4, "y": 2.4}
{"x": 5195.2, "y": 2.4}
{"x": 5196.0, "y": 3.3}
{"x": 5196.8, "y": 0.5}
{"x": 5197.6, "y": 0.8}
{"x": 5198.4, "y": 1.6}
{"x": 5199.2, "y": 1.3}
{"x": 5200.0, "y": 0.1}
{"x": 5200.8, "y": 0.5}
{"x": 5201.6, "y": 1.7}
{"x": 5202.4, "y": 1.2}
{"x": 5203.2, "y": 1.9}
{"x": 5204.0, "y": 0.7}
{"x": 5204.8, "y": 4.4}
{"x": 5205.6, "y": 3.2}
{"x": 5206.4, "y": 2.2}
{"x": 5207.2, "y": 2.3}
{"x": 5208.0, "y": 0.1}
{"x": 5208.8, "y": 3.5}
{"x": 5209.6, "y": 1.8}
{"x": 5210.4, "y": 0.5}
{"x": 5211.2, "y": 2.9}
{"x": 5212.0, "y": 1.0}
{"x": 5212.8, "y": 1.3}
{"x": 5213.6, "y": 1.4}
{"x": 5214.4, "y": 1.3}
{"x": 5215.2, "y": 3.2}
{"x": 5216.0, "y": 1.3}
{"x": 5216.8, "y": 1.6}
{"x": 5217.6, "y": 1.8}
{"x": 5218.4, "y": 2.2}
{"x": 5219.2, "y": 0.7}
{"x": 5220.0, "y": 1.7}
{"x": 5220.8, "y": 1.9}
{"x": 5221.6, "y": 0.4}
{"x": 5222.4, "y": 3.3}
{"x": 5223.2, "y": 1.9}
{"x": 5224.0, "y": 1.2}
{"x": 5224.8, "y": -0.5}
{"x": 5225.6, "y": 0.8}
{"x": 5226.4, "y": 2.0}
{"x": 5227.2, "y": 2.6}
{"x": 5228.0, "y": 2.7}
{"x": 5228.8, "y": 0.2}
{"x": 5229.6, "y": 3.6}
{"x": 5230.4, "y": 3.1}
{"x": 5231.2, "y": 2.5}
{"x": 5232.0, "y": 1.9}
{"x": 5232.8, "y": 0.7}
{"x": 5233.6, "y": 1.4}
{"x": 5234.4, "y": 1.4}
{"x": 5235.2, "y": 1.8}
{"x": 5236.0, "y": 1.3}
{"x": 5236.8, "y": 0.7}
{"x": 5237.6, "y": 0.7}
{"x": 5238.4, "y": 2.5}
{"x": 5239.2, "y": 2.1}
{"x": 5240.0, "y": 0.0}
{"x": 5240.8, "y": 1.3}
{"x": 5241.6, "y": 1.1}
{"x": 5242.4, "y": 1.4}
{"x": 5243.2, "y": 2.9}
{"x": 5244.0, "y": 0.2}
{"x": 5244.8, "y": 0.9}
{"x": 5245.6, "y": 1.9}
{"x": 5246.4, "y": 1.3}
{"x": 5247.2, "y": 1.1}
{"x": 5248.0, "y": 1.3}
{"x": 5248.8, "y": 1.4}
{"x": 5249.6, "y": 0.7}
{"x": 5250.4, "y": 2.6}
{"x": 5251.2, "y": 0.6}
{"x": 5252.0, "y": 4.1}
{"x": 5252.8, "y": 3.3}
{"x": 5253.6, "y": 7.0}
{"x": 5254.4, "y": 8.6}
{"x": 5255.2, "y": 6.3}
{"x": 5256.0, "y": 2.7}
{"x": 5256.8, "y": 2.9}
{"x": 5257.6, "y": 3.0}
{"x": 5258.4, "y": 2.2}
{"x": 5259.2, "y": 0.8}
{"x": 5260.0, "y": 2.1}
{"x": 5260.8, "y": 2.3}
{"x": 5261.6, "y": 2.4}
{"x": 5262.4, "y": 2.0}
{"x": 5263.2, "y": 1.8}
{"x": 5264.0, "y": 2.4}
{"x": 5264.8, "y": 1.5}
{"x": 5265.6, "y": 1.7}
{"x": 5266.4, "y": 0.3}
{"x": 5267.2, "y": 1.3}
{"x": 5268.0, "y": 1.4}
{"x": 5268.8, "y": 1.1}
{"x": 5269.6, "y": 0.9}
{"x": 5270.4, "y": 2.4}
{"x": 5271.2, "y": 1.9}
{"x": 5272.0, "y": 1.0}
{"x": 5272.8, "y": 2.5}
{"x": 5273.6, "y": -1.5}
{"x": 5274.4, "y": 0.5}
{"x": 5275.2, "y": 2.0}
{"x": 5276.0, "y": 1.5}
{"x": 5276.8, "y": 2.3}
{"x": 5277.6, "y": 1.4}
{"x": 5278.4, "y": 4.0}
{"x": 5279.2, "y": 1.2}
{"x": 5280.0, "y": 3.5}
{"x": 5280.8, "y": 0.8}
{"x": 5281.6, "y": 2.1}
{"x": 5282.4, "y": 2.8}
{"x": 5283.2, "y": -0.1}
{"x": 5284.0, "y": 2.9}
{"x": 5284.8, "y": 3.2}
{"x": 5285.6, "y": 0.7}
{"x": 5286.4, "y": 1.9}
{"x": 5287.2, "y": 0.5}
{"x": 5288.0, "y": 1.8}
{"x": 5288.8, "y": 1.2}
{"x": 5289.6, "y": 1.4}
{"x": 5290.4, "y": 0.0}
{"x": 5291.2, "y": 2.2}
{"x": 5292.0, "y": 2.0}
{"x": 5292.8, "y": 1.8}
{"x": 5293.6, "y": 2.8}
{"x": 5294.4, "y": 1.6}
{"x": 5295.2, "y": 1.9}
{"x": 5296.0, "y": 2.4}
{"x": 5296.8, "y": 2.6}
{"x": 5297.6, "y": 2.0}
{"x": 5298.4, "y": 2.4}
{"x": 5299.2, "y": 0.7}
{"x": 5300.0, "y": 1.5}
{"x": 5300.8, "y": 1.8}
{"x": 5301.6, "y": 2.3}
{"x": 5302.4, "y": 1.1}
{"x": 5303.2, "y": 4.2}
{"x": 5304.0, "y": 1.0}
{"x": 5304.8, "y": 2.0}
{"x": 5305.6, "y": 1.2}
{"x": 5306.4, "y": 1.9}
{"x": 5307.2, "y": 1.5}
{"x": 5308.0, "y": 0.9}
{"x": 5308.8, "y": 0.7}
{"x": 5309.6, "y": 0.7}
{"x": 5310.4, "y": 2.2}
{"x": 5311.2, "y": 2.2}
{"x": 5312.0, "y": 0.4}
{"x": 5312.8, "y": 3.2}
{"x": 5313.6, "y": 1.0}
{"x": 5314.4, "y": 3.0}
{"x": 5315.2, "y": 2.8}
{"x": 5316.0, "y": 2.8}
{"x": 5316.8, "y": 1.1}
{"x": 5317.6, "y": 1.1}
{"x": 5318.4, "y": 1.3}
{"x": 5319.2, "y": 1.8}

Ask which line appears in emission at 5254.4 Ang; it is H-gamma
